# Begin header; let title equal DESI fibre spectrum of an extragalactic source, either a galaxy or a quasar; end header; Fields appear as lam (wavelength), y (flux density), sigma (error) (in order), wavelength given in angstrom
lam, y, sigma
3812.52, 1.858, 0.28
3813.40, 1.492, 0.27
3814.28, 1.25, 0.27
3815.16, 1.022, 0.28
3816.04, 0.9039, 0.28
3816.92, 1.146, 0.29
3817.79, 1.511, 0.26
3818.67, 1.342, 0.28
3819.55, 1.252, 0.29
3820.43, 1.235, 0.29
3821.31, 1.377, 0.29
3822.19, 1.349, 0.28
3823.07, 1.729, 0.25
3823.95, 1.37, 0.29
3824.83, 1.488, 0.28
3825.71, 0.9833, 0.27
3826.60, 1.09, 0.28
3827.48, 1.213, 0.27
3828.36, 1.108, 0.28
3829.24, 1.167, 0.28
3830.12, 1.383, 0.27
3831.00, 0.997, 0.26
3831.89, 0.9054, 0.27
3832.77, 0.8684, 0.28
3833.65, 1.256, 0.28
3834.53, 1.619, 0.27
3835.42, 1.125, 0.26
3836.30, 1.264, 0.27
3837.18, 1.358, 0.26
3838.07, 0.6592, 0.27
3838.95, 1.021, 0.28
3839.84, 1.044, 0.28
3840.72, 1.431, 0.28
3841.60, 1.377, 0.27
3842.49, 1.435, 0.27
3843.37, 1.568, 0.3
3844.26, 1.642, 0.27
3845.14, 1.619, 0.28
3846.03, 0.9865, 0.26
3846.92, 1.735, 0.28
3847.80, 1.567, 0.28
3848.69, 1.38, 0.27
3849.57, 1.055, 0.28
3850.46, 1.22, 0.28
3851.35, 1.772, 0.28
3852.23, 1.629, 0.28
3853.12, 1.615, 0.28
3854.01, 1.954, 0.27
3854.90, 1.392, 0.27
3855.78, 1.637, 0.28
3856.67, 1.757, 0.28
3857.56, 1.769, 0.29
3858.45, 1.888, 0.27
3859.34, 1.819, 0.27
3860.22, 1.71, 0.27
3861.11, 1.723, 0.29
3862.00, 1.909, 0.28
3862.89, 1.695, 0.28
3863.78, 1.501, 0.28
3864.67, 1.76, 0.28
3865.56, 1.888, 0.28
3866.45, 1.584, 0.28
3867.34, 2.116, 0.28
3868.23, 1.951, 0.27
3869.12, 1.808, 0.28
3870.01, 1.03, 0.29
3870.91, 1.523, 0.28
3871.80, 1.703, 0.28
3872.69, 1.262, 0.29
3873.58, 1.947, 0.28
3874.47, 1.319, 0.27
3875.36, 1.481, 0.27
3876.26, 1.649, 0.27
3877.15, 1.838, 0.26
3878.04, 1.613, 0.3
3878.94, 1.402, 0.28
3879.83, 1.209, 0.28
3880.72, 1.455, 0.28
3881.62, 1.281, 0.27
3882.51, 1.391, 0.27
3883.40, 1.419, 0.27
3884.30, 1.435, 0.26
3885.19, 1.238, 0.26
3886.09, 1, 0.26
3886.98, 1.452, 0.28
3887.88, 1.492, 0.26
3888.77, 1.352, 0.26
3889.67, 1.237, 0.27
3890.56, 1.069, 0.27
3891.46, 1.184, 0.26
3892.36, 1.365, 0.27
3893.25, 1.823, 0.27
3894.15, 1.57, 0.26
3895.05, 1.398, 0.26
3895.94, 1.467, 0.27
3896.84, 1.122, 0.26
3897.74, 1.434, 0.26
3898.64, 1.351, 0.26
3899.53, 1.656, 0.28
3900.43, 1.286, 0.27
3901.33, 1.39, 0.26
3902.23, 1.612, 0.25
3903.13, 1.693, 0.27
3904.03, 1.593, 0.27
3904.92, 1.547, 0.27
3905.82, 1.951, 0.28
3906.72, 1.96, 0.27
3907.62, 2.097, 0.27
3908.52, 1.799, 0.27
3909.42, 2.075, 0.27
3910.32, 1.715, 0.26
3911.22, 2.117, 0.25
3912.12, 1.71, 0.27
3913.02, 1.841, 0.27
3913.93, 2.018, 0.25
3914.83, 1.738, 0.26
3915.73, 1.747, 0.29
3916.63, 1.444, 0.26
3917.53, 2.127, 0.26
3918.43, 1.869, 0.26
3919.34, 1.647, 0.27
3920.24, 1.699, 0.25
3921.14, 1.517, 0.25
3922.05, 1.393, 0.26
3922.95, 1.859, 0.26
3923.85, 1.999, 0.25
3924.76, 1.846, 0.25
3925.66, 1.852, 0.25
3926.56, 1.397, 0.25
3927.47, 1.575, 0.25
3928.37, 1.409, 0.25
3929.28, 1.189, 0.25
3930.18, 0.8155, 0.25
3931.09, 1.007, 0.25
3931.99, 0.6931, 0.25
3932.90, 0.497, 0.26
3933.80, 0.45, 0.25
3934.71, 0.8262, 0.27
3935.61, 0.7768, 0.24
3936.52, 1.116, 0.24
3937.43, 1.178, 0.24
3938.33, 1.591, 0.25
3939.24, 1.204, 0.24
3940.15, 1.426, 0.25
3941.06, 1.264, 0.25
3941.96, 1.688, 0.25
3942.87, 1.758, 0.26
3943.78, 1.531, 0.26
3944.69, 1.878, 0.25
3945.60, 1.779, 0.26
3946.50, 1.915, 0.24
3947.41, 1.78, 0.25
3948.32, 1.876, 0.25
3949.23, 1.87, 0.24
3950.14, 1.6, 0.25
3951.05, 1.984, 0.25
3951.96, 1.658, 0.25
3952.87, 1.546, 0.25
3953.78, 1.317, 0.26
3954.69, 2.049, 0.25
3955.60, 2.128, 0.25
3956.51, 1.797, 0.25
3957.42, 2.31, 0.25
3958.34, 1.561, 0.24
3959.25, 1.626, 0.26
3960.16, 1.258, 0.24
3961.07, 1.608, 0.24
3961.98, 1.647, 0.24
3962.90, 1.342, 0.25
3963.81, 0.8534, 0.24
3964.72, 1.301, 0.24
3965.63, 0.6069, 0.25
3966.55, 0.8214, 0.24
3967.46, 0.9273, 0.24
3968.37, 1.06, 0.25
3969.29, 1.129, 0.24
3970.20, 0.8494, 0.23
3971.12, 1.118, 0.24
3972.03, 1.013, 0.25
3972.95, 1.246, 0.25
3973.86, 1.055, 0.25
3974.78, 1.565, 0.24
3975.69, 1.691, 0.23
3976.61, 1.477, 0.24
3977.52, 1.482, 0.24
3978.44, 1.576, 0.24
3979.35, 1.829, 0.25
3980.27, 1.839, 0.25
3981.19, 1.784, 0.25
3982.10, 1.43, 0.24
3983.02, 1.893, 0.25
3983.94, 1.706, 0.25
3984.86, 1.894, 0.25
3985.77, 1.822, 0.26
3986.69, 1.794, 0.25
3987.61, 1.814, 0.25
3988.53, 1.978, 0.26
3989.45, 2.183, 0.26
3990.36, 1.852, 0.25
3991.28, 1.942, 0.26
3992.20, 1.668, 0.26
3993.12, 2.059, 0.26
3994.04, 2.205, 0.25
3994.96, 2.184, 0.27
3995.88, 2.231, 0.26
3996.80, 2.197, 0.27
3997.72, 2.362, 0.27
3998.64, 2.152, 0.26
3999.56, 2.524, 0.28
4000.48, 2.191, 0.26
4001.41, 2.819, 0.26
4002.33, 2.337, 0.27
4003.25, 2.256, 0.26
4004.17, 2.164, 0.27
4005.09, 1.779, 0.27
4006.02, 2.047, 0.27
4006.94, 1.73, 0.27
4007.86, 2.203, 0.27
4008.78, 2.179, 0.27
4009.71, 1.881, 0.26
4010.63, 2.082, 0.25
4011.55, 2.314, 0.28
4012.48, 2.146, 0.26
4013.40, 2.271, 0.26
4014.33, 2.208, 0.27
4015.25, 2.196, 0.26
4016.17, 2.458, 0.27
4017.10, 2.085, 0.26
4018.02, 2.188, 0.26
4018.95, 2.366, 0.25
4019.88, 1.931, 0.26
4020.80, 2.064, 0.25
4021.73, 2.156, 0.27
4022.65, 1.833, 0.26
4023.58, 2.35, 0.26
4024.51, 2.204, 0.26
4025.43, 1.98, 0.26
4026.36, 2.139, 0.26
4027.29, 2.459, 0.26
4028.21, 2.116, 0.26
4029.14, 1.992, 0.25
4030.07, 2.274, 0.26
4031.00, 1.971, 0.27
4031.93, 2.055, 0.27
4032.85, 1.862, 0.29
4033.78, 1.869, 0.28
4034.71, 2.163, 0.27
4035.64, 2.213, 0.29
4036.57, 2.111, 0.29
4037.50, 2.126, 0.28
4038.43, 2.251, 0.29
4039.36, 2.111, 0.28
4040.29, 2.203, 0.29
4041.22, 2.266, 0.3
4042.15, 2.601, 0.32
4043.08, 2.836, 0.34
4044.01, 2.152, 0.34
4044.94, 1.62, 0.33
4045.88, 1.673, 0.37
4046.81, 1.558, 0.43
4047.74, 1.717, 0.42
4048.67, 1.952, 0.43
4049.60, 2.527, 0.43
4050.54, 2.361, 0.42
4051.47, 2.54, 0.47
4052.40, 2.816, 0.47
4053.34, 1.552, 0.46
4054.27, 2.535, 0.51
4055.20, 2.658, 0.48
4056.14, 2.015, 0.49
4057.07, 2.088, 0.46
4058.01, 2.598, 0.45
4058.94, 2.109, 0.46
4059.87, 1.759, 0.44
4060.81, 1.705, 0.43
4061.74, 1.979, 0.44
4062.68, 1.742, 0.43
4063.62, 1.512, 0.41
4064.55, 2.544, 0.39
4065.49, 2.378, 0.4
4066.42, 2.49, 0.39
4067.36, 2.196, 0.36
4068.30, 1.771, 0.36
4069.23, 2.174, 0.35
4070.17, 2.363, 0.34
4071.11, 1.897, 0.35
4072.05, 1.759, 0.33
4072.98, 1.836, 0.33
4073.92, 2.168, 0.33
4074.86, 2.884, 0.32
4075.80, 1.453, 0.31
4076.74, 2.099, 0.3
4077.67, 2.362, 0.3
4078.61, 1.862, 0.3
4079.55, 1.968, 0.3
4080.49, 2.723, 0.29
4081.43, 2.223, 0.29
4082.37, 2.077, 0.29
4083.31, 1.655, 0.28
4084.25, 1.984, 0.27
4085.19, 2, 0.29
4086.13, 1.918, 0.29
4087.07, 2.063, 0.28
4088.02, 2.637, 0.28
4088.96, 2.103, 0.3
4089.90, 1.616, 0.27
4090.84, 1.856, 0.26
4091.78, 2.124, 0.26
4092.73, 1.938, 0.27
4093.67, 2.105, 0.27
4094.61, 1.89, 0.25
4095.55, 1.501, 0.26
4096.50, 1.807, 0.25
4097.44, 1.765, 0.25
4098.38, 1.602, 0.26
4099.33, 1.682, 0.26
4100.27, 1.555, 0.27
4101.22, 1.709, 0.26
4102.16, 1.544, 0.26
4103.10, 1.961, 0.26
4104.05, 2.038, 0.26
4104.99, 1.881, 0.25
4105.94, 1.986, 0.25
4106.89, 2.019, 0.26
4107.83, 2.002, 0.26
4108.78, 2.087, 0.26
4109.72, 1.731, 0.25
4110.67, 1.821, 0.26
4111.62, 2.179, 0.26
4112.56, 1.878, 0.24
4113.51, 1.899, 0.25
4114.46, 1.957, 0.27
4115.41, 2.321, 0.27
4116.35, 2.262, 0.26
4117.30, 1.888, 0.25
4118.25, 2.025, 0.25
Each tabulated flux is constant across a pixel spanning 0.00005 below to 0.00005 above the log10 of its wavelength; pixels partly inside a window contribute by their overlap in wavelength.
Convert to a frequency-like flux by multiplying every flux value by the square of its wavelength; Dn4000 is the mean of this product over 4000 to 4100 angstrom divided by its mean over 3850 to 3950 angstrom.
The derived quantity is 1.46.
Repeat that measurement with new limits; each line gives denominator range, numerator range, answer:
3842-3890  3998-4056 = 1.52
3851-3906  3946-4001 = 1.14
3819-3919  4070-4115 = 1.46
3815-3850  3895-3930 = 1.37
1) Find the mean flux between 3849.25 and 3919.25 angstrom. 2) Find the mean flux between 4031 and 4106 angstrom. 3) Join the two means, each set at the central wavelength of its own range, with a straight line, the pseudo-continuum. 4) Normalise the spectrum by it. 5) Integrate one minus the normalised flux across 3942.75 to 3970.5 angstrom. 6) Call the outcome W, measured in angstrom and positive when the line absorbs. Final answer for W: 3.8 angstrom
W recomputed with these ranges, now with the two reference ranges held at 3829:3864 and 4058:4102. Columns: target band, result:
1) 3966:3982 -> 3.9 angstrom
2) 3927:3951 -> 4.6 angstrom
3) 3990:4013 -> -4.3 angstrom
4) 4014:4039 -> -3.6 angstrom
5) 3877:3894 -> 1.7 angstrom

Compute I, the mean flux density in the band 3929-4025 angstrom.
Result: 1.71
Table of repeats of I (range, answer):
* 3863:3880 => 1.62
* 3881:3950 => 1.51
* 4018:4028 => 2.15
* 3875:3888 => 1.42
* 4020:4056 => 2.15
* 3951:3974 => 1.37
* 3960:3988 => 1.4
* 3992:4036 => 2.15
